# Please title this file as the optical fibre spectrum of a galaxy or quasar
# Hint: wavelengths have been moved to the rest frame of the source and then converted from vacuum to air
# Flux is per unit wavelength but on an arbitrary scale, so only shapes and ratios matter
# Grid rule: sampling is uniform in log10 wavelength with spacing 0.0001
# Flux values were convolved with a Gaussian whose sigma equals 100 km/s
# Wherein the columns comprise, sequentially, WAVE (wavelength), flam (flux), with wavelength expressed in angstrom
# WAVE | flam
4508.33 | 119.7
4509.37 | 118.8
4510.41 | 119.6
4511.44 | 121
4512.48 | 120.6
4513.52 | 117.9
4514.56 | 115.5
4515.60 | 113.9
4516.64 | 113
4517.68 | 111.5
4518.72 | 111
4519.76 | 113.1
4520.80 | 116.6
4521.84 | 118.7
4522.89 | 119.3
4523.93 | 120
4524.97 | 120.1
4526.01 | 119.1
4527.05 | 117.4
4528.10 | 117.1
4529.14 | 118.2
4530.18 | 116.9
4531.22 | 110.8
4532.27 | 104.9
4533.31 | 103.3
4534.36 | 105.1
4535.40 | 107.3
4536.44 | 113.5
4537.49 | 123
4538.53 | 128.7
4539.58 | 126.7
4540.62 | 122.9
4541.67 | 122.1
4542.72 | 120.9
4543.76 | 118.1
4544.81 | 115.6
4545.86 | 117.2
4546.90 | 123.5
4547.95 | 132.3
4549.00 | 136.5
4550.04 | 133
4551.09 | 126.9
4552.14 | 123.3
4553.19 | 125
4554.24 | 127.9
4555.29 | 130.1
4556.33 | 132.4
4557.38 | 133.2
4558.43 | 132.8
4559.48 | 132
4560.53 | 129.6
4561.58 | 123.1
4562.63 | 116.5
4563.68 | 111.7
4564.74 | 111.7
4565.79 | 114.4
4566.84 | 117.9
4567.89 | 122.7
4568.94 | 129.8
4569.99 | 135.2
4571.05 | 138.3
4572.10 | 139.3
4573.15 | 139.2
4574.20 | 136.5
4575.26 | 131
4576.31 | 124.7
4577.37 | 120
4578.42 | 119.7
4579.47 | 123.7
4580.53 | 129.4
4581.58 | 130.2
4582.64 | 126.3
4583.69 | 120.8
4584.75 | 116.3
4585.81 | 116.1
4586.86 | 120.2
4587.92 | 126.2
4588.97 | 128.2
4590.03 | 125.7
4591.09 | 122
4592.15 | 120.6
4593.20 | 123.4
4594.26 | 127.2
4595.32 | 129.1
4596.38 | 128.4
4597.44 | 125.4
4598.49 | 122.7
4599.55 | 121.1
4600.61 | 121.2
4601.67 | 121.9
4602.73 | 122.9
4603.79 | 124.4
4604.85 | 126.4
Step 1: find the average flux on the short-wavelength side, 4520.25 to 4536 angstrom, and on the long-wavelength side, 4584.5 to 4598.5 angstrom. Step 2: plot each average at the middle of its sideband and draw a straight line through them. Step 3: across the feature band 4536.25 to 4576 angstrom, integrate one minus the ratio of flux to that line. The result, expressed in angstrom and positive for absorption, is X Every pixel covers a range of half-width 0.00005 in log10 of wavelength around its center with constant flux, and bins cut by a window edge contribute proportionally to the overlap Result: -2.58 angstrom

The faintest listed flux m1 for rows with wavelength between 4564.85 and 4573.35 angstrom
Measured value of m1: 114.4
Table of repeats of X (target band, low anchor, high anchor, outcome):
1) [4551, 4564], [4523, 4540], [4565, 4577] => -0.21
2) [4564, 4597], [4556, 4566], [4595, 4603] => -0.43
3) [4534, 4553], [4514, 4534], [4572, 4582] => -0.36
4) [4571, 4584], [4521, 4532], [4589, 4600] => -0.64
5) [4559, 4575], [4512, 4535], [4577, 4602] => -0.79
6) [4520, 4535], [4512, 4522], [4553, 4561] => 0.55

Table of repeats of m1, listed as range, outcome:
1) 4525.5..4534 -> 103.3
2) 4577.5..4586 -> 116.1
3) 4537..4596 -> 111.7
